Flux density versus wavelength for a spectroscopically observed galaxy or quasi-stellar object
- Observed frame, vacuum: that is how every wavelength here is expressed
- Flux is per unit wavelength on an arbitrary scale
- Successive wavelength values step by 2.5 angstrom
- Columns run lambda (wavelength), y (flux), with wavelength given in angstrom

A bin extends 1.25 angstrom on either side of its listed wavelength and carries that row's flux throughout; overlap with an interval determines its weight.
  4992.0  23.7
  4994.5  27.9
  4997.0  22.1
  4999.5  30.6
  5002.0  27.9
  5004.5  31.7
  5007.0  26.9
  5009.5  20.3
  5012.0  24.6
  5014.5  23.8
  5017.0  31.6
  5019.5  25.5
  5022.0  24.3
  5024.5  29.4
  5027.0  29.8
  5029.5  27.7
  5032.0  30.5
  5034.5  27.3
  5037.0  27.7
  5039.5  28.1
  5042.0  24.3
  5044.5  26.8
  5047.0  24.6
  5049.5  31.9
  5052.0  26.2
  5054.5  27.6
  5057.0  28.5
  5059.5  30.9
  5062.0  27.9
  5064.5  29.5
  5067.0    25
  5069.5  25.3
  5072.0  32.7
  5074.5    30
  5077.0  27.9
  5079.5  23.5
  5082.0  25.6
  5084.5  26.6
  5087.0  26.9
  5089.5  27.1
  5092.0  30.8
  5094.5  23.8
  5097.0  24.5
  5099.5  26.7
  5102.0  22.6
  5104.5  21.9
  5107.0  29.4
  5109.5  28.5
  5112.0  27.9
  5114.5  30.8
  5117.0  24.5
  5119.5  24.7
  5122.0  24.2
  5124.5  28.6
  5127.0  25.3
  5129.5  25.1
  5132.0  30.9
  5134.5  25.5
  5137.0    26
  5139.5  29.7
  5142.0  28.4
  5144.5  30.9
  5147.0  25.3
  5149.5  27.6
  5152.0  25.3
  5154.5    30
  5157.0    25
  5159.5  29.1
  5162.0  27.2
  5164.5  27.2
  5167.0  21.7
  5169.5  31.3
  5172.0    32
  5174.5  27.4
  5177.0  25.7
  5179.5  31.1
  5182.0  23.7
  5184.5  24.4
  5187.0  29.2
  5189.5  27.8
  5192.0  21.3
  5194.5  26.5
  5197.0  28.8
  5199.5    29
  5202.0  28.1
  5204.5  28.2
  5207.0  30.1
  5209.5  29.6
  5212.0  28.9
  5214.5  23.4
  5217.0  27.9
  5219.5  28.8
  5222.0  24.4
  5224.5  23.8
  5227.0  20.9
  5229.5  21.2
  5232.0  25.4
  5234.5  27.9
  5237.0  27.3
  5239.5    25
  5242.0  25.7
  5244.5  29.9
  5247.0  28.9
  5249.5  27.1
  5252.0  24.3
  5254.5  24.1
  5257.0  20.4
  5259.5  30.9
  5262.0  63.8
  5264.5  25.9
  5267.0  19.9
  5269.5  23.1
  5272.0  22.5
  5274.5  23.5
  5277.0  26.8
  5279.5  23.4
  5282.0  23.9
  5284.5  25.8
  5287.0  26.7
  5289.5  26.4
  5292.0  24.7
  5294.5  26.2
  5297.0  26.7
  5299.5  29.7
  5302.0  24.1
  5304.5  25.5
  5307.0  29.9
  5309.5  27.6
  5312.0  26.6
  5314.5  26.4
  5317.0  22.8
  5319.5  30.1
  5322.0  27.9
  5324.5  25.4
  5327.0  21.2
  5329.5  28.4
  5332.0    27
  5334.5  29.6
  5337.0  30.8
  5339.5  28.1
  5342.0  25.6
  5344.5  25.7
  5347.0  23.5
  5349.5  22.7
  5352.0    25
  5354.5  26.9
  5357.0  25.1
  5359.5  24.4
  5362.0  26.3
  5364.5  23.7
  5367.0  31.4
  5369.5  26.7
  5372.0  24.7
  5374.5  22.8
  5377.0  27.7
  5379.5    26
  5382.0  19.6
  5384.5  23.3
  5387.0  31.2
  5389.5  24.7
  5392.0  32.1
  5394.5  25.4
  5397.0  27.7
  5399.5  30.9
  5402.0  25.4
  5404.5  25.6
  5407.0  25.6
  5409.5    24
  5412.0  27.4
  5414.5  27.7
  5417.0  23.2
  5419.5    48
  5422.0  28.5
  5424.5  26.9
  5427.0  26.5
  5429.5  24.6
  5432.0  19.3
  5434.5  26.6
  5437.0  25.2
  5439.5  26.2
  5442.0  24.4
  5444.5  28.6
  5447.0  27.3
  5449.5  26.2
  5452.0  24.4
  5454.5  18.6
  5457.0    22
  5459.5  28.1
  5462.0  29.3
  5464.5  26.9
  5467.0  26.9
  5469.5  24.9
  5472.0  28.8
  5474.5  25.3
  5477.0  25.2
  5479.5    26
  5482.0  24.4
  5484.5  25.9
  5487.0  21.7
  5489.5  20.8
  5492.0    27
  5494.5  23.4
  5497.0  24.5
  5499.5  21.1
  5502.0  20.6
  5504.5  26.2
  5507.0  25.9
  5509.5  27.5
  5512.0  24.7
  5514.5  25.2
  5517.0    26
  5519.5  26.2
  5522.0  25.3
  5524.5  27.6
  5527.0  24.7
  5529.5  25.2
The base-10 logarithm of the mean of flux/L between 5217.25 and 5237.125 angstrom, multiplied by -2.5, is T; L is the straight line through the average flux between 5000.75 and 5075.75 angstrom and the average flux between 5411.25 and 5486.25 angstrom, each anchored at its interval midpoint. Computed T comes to 0.09 mag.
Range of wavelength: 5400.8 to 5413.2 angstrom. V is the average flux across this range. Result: 25.6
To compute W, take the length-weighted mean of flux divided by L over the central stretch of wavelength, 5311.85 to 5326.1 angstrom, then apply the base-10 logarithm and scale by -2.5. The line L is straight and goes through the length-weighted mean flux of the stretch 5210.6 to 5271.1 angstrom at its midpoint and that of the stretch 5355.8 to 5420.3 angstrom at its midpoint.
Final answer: 0.02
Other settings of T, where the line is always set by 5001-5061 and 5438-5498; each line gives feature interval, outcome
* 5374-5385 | 0.08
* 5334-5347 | -0.06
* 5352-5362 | 0.01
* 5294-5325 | -0.03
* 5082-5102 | 0.03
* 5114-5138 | 0.02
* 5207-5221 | -0.05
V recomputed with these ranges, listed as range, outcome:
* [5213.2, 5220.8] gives 26.7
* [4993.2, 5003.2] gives 27.1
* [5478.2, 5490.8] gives 23.8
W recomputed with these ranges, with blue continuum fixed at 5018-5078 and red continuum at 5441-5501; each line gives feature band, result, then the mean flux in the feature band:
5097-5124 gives 0.06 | 26.1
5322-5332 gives 0.02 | 25.6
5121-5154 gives 0.00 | 27.2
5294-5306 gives -0.01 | 26.5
